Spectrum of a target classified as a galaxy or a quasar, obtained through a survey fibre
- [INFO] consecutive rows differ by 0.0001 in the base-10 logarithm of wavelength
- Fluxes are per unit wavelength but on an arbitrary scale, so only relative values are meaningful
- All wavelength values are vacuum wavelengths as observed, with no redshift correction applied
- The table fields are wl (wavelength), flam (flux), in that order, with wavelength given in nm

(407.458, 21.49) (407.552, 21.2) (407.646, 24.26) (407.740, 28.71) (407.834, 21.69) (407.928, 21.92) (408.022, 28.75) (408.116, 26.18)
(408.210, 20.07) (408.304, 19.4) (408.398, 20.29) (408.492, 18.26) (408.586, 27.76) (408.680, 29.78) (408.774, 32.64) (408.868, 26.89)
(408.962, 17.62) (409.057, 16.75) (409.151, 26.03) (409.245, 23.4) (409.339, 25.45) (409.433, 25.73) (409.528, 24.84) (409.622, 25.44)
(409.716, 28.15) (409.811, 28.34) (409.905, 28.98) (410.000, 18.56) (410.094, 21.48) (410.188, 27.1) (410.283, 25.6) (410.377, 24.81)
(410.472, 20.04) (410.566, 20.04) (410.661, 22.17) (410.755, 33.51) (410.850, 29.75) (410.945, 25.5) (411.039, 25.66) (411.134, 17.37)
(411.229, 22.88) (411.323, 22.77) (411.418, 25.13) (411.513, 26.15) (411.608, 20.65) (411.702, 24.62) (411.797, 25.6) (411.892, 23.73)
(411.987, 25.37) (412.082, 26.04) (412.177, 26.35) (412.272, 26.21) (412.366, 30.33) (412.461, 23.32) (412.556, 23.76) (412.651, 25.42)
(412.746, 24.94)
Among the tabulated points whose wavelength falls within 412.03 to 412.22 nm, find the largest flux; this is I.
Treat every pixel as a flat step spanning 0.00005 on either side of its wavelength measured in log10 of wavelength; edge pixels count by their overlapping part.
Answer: 26.35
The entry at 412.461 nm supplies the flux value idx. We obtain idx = 23.32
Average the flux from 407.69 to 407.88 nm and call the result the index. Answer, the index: 25.2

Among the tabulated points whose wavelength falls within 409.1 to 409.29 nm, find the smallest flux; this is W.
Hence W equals 23.4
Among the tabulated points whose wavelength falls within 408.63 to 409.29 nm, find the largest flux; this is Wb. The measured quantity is 32.64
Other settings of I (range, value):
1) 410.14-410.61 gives 27.1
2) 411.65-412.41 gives 30.33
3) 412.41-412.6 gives 23.76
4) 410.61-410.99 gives 33.51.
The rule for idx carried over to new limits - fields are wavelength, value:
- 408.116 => 26.18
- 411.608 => 20.65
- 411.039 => 25.66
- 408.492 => 18.26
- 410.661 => 22.17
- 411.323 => 22.77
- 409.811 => 28.34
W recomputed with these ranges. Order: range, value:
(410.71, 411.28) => 17.37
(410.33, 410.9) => 20.04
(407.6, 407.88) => 21.69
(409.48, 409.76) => 24.84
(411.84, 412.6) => 23.32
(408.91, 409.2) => 16.75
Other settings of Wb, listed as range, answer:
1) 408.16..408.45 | 20.29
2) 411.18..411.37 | 22.88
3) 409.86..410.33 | 28.98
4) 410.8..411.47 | 29.75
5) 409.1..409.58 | 26.03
